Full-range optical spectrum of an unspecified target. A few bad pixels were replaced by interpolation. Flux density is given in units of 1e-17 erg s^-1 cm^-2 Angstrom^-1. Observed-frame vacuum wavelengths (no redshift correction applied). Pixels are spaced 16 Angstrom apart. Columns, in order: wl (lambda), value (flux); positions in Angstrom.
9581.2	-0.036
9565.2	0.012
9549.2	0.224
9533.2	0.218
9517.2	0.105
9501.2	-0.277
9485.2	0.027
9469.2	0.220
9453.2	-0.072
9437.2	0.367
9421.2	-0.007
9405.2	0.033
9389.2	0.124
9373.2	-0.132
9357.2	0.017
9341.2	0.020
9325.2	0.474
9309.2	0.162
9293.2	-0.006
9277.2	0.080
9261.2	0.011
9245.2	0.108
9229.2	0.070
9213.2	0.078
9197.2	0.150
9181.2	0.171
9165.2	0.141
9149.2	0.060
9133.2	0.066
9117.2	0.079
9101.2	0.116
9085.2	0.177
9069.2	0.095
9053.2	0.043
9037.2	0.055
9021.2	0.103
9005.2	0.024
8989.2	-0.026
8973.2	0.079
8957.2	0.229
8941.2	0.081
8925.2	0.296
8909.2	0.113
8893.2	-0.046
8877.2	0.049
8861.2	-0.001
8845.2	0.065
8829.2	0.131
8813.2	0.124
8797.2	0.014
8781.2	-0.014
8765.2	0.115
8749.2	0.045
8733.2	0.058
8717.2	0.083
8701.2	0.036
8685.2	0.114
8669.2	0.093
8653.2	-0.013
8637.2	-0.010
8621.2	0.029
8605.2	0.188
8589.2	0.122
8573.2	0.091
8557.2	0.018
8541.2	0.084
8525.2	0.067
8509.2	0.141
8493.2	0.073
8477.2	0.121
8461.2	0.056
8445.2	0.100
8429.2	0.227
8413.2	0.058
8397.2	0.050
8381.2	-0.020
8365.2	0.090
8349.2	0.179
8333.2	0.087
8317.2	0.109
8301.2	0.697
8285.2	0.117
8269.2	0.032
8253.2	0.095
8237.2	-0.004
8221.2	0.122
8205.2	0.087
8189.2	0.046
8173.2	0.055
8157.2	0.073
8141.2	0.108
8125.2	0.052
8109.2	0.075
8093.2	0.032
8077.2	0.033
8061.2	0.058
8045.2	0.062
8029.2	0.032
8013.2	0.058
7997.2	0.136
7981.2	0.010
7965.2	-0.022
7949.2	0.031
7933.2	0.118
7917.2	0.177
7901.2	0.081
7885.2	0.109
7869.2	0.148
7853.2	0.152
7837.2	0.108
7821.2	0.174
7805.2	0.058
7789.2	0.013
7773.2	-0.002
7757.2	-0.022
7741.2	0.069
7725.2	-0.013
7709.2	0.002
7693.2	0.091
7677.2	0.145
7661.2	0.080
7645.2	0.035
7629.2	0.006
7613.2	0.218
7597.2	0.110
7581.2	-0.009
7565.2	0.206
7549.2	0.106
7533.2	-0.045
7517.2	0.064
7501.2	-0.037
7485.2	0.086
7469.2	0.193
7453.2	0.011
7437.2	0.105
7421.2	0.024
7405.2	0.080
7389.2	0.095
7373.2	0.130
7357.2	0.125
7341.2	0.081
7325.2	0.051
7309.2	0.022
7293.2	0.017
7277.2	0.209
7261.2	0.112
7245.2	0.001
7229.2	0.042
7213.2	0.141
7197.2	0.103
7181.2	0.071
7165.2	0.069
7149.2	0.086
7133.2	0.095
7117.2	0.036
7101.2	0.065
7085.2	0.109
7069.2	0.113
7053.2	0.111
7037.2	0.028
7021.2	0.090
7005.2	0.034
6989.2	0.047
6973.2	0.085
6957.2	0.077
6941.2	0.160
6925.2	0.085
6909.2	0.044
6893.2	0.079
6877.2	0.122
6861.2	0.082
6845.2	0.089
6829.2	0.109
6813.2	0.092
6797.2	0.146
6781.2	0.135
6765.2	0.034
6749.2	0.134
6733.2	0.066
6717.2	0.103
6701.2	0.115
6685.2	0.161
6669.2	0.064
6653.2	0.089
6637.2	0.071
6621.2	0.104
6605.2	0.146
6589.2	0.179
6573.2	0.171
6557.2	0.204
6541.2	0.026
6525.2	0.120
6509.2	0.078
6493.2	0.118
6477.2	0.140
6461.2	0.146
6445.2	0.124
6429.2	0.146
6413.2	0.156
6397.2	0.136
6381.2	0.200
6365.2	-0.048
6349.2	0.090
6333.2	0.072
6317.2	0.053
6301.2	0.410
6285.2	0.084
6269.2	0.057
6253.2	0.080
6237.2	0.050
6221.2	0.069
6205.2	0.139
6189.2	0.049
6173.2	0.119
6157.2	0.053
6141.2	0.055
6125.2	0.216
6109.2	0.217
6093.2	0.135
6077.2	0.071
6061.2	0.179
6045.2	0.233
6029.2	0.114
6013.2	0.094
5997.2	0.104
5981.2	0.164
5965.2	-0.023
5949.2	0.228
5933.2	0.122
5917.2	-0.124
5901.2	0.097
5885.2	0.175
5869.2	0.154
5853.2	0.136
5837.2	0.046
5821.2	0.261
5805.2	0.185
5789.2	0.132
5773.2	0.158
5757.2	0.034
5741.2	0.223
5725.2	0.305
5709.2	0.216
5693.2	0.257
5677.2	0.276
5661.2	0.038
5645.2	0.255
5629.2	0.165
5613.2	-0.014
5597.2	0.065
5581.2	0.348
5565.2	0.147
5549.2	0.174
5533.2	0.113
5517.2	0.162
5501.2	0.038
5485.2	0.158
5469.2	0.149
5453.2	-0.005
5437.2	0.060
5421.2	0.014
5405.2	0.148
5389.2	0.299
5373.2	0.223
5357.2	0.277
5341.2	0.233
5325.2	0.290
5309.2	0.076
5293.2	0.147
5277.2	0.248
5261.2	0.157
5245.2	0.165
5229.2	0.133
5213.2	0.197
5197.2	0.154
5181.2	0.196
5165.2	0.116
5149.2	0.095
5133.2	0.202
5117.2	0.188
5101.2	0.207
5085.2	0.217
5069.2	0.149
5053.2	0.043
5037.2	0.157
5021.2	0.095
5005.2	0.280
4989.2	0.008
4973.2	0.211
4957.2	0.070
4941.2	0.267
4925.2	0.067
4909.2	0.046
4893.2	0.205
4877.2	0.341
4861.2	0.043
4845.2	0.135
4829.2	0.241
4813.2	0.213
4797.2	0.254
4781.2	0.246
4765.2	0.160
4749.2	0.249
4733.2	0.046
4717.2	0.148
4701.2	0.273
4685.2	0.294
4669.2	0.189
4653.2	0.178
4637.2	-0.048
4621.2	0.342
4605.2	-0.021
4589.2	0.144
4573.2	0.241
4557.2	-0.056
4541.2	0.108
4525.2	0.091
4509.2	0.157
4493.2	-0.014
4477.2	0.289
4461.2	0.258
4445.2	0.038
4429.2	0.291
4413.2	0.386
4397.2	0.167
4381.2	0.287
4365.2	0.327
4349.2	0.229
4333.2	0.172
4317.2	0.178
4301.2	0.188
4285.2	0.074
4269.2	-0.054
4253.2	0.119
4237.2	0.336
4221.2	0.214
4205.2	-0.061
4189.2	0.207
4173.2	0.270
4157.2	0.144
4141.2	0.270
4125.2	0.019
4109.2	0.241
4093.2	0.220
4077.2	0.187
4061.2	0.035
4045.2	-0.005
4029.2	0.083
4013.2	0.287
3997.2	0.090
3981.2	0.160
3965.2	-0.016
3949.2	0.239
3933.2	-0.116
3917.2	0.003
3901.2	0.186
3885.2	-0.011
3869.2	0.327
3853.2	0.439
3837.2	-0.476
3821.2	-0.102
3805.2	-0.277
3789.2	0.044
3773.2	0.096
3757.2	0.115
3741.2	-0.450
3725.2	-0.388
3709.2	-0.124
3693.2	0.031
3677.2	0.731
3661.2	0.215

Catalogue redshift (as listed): 1.225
